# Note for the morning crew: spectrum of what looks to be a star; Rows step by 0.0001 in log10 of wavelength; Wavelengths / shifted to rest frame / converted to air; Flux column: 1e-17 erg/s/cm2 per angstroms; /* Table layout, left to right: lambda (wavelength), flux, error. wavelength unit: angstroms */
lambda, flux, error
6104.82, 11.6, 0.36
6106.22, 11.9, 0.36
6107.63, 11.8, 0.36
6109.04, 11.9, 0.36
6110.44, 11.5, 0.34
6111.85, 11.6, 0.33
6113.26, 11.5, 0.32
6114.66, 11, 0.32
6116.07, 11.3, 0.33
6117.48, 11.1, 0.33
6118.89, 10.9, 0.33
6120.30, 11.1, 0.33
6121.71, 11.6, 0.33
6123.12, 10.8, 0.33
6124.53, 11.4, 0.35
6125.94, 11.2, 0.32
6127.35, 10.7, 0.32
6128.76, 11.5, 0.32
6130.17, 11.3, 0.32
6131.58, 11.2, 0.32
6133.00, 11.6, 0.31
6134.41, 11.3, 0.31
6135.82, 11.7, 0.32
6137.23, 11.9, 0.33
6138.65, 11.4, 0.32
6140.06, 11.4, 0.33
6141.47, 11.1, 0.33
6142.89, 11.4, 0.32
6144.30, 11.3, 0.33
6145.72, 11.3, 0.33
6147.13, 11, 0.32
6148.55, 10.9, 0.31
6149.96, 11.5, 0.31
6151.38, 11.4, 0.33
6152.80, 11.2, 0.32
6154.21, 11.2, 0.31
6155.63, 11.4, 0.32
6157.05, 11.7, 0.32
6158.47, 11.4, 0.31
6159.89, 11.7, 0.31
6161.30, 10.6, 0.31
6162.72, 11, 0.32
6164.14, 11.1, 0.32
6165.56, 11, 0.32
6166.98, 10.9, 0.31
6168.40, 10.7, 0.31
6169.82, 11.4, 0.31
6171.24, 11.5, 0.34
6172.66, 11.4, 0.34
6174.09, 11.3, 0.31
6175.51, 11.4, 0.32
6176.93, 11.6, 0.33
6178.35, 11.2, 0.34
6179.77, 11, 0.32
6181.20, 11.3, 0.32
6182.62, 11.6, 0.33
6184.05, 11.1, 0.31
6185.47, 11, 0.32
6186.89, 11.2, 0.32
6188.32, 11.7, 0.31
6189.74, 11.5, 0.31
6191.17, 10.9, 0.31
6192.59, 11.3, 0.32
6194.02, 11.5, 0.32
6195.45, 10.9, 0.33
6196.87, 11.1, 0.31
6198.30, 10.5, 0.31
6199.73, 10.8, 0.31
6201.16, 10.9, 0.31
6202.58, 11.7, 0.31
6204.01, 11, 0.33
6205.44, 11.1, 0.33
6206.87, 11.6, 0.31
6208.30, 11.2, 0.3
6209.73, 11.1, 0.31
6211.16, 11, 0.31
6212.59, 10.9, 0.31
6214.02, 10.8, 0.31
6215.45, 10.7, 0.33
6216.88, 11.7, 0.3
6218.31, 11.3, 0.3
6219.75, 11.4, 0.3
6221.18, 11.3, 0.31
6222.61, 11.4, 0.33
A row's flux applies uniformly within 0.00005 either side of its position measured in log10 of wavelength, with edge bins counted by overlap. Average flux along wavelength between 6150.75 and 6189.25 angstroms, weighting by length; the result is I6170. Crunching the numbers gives 11.3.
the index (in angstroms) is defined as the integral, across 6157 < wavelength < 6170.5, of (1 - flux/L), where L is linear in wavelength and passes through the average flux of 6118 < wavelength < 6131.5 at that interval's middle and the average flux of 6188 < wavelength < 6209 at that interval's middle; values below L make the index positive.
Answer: 0.1 angstroms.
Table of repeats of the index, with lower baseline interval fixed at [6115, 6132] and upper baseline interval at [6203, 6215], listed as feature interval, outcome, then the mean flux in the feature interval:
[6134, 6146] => -0.30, 11.4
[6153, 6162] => -0.15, 11.3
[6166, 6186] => -0.22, 11.2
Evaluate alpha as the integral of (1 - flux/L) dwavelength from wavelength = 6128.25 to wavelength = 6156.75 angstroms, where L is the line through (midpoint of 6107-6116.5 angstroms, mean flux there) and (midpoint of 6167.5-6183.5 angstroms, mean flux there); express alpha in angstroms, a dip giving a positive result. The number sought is 0.2 angstroms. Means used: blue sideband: 11.5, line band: 11.4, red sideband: 11.3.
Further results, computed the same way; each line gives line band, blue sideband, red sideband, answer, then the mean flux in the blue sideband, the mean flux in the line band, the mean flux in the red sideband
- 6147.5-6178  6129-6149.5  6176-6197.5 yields 0.16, 11.4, 11.2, 11.3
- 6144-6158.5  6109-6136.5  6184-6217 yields -0.08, 11.3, 11.3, 11.1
